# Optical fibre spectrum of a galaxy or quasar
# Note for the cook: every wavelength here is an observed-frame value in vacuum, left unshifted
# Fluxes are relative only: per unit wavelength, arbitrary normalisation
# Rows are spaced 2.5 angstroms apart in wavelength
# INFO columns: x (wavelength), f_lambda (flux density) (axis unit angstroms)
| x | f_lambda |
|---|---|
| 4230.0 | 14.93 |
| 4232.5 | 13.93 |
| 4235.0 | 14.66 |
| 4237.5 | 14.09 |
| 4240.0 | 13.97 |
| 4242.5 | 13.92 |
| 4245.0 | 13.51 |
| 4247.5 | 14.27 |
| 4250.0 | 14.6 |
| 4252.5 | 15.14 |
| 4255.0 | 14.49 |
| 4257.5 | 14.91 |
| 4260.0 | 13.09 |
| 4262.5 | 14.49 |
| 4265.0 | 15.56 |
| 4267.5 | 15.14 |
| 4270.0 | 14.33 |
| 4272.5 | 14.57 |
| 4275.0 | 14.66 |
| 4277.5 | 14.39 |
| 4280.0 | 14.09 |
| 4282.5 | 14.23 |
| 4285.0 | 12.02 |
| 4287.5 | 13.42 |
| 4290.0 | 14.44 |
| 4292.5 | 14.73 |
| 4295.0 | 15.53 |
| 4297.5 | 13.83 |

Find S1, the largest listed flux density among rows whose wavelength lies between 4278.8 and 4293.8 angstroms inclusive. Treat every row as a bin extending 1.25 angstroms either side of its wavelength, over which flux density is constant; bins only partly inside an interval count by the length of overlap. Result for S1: 14.73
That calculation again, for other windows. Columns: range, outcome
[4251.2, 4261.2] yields 15.14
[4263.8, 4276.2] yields 15.56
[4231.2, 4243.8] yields 14.66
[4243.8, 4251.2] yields 14.6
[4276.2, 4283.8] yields 14.39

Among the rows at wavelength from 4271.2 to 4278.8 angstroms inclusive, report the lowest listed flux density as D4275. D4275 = 14.39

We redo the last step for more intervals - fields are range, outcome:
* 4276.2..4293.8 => 12.02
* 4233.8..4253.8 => 13.51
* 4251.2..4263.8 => 13.09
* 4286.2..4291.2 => 13.42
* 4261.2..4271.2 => 14.33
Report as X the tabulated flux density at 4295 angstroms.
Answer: 15.53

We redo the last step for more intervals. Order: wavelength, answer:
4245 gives 13.51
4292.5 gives 14.73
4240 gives 13.97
